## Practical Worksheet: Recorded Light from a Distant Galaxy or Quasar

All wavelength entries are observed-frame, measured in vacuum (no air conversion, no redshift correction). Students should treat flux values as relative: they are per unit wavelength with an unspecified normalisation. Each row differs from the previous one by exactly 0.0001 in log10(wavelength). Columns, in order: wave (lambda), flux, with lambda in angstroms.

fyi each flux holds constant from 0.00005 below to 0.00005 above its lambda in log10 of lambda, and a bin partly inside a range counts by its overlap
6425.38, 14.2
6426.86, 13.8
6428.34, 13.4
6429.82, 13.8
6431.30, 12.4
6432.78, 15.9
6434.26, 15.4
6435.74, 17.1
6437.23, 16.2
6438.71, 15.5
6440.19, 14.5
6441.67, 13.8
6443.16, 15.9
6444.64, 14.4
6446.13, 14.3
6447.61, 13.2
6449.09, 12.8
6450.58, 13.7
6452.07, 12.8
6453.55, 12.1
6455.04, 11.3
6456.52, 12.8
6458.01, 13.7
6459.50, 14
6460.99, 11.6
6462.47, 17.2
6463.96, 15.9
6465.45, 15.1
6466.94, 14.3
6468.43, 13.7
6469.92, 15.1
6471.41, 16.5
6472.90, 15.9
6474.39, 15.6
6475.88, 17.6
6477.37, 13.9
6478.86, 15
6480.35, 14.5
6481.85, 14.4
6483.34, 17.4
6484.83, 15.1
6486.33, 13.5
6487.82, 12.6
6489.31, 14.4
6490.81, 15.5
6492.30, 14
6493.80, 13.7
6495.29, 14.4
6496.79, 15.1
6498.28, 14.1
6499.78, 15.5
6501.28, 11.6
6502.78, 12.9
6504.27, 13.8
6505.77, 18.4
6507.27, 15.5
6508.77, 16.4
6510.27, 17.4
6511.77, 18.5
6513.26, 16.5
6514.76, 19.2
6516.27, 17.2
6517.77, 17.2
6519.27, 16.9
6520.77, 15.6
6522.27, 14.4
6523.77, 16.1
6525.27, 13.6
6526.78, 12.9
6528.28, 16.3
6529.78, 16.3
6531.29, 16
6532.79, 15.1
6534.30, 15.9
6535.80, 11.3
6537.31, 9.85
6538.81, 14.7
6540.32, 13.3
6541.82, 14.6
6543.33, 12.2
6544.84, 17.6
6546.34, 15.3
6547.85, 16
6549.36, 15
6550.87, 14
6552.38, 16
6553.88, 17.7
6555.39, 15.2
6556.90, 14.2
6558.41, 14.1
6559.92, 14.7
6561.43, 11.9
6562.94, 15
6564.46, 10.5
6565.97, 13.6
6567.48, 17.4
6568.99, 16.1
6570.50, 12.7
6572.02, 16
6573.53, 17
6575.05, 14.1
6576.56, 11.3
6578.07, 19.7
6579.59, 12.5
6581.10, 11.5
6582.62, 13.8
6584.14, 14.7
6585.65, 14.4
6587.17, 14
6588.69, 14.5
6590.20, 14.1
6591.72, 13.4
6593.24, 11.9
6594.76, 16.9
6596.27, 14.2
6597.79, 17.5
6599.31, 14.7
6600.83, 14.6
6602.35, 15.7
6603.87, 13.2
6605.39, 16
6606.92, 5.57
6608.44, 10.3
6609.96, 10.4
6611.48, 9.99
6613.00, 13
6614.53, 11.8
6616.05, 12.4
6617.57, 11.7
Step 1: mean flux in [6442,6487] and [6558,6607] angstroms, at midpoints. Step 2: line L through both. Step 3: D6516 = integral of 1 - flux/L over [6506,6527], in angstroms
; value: -2.94 angstroms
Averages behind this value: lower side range 14.4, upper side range 14.3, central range 16.4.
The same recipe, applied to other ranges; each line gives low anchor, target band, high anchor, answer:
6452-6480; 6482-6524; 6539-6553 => -2.24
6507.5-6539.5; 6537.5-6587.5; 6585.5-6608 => 0.70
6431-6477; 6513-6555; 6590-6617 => -4.50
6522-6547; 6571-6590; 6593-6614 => -1.17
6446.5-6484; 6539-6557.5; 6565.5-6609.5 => -1.10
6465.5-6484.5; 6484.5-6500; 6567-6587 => 0.92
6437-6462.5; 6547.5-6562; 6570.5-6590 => -0.65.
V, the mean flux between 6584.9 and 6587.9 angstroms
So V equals 14.2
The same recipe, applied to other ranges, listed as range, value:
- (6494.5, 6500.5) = 14.8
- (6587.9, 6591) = 14.3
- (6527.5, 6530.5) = 16.3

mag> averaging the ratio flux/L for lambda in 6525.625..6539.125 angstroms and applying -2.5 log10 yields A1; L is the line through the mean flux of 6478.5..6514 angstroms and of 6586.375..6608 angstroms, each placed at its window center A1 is 0.031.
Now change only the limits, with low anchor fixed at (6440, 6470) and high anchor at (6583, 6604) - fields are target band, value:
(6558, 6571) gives 0.03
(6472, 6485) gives -0.11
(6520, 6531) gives -0.06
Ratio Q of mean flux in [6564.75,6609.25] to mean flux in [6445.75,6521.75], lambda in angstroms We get 0.95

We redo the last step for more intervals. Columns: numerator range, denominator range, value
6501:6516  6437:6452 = 1.13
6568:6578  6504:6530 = 0.92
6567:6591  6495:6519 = 0.92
